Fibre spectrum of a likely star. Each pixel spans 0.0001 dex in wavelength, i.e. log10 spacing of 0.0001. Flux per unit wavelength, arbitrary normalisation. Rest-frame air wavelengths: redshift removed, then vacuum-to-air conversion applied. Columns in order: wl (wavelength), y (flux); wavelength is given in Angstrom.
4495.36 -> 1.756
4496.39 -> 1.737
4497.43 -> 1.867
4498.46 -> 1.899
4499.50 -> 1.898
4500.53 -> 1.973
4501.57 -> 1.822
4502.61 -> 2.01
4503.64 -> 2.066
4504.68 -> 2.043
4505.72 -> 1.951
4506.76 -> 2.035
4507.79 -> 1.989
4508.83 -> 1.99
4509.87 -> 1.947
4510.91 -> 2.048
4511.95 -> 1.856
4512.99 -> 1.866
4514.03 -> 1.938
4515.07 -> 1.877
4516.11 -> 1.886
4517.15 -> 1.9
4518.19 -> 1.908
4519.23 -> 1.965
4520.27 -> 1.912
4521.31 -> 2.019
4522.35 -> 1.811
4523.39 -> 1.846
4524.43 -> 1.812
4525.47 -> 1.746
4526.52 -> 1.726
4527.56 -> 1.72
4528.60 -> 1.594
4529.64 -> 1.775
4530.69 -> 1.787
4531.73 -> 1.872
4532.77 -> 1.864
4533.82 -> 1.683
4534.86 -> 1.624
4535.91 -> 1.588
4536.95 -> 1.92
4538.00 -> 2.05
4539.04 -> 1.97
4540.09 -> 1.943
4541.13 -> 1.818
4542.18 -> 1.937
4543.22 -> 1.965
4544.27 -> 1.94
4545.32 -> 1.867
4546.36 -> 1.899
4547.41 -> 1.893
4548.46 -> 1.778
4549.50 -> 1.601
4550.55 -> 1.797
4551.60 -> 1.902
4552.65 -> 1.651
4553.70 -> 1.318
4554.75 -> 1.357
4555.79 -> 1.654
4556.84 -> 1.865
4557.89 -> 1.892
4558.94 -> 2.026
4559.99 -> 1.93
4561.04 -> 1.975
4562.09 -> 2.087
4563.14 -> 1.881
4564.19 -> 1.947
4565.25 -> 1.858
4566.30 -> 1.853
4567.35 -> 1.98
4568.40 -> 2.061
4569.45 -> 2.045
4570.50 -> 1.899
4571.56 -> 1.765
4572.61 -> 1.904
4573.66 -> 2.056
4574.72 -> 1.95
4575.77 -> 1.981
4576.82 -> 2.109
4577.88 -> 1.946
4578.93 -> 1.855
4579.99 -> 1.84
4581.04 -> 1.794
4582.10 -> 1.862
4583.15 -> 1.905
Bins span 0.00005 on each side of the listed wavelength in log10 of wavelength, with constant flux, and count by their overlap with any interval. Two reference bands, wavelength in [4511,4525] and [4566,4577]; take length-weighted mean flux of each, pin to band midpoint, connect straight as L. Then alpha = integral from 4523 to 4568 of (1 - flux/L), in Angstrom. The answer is 2.6 Angstrom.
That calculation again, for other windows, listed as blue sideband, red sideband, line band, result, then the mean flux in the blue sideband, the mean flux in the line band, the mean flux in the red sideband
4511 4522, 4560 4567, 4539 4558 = 1.4 Angstrom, 1.92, 1.79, 1.93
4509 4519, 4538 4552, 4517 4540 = 0.9 Angstrom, 1.92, 1.82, 1.88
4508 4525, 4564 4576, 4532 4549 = 0.6 Angstrom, 1.91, 1.86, 1.94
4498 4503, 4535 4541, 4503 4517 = -0.4 Angstrom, 1.92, 1.96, 1.87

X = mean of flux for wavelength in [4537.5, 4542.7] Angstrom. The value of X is 1.94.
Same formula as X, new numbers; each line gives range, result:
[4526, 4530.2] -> 1.7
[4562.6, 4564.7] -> 1.92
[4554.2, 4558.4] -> 1.69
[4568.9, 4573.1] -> 1.9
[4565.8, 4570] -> 1.99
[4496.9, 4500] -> 1.89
